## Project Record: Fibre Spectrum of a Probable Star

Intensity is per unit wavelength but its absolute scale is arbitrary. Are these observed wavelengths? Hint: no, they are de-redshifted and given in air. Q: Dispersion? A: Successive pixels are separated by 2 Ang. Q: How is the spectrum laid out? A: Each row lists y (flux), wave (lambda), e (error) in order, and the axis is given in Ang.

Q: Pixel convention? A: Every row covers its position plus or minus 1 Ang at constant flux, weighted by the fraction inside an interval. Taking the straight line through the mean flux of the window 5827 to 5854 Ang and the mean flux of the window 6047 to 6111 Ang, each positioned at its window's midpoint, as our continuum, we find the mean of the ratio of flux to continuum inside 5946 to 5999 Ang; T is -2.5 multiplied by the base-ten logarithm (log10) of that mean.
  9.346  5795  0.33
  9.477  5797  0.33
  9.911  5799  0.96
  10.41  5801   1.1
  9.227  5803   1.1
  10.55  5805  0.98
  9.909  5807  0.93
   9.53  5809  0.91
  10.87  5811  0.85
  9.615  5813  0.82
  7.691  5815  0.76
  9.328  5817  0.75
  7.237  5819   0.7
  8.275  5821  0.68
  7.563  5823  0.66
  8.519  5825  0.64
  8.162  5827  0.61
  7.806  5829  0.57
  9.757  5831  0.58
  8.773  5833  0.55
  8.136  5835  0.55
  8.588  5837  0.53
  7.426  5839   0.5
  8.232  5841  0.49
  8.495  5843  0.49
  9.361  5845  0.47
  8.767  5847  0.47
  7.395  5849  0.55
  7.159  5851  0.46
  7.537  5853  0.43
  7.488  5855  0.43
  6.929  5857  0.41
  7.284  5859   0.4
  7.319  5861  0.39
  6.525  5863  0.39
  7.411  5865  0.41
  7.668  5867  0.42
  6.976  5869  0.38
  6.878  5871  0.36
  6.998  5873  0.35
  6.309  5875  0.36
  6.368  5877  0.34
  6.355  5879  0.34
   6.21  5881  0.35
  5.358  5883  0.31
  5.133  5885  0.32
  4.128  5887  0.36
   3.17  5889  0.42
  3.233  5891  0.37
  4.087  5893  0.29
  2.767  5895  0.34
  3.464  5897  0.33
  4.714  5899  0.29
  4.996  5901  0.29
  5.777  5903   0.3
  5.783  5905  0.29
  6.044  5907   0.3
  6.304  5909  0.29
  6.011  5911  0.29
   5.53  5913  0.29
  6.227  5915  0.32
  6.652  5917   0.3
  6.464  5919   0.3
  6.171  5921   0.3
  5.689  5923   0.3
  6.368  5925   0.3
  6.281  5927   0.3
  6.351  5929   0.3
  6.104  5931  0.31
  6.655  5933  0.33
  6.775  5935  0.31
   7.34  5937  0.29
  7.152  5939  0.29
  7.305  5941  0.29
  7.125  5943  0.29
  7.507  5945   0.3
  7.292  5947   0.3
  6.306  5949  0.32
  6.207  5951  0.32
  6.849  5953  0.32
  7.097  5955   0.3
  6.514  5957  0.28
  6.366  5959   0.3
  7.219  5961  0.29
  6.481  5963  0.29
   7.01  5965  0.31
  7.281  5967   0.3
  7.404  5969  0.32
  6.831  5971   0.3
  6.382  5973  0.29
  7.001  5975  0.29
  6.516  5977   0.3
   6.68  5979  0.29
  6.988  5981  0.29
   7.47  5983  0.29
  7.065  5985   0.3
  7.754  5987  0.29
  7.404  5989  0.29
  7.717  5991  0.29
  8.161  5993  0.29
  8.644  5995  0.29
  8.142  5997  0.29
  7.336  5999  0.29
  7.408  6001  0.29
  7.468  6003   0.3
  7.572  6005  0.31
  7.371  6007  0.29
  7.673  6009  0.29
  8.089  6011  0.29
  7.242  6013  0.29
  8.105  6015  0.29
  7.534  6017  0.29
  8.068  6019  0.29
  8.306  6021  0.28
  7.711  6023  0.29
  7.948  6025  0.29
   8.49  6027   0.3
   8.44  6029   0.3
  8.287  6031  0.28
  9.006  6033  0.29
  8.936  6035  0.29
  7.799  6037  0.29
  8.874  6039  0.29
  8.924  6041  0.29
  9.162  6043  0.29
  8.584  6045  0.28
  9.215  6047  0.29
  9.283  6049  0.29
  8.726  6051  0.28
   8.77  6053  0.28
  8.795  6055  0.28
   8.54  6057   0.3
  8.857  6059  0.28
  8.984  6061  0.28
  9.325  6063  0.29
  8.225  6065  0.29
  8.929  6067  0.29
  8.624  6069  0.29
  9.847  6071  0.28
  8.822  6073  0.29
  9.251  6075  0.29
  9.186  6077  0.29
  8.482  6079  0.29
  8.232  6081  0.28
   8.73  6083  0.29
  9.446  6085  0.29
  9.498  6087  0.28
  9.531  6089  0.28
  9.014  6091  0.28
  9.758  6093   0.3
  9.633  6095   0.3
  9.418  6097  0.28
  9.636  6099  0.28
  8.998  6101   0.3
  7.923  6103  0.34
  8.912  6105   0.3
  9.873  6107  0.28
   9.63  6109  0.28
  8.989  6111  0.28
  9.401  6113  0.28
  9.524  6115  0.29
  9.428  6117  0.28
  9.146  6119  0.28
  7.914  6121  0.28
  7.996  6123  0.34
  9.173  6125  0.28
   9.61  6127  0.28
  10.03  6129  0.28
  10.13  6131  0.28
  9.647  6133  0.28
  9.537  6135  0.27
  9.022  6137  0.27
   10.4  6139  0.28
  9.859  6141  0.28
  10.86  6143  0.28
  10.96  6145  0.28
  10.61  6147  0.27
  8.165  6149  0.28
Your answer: 0.22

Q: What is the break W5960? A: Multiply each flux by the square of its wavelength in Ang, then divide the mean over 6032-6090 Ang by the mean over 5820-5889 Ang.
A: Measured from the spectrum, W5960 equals 1.31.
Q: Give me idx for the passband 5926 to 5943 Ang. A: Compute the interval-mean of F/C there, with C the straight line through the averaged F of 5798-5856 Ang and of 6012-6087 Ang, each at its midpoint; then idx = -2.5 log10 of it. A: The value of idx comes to 0.268 mag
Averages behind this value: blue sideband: 8.68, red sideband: 8.65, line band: 6.77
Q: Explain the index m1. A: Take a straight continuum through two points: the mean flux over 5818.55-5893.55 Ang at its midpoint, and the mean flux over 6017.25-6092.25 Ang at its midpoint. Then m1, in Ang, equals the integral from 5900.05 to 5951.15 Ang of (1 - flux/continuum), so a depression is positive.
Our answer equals 8.5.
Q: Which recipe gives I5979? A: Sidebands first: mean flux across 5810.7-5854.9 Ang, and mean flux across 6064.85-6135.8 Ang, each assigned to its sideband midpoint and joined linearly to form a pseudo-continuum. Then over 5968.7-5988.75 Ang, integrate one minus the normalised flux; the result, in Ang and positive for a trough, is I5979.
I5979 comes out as 4.1 Ang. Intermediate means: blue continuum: 8.34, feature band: 7.01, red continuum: 9.18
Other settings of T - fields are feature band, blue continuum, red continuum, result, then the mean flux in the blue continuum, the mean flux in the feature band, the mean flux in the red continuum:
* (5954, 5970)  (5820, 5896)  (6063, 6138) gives 0.14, 6.96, 6.92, 9.17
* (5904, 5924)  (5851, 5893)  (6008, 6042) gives 0.12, 6.23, 6.09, 8.2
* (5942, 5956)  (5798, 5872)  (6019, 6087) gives 0.23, 8.34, 6.91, 8.75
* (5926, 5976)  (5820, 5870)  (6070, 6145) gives 0.23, 7.9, 6.83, 9.33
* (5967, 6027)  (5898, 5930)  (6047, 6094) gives 0.01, 5.96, 7.53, 9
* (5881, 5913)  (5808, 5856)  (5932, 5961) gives 0.49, 8.4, 4.8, 6.9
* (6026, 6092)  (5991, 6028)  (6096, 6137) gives -0.05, 7.84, 8.87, 9.24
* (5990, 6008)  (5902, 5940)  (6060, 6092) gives -0.01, 6.3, 7.76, 9.01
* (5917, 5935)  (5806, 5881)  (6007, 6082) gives 0.28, 7.94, 6.31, 8.56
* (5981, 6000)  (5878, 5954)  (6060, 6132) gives -0.07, 5.84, 7.7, 9.15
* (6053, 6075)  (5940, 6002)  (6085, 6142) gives -0.04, 7.14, 8.91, 9.35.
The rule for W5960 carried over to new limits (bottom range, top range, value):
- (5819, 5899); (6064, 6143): 1.47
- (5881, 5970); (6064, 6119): 1.60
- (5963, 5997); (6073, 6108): 1.30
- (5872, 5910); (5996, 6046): 1.65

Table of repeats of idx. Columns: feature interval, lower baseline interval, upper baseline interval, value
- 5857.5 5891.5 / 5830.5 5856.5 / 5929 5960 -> 0.26 mag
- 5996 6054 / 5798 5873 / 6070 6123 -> 0.09 mag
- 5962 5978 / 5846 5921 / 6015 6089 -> 0.08 mag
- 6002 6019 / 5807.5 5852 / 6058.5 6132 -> 0.17 mag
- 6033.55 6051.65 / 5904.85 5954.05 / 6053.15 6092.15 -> -0.05 mag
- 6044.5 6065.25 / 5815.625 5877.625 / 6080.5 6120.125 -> 0.01 mag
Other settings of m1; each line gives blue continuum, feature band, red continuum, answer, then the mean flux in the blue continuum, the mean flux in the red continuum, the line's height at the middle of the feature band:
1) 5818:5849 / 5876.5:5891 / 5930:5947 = 5.0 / 8.31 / 7.01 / 7.69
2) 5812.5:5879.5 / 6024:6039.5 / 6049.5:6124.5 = 0.5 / 7.77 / 9.03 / 8.74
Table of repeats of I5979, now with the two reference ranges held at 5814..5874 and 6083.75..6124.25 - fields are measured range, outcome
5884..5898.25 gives 7.68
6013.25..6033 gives 1.48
